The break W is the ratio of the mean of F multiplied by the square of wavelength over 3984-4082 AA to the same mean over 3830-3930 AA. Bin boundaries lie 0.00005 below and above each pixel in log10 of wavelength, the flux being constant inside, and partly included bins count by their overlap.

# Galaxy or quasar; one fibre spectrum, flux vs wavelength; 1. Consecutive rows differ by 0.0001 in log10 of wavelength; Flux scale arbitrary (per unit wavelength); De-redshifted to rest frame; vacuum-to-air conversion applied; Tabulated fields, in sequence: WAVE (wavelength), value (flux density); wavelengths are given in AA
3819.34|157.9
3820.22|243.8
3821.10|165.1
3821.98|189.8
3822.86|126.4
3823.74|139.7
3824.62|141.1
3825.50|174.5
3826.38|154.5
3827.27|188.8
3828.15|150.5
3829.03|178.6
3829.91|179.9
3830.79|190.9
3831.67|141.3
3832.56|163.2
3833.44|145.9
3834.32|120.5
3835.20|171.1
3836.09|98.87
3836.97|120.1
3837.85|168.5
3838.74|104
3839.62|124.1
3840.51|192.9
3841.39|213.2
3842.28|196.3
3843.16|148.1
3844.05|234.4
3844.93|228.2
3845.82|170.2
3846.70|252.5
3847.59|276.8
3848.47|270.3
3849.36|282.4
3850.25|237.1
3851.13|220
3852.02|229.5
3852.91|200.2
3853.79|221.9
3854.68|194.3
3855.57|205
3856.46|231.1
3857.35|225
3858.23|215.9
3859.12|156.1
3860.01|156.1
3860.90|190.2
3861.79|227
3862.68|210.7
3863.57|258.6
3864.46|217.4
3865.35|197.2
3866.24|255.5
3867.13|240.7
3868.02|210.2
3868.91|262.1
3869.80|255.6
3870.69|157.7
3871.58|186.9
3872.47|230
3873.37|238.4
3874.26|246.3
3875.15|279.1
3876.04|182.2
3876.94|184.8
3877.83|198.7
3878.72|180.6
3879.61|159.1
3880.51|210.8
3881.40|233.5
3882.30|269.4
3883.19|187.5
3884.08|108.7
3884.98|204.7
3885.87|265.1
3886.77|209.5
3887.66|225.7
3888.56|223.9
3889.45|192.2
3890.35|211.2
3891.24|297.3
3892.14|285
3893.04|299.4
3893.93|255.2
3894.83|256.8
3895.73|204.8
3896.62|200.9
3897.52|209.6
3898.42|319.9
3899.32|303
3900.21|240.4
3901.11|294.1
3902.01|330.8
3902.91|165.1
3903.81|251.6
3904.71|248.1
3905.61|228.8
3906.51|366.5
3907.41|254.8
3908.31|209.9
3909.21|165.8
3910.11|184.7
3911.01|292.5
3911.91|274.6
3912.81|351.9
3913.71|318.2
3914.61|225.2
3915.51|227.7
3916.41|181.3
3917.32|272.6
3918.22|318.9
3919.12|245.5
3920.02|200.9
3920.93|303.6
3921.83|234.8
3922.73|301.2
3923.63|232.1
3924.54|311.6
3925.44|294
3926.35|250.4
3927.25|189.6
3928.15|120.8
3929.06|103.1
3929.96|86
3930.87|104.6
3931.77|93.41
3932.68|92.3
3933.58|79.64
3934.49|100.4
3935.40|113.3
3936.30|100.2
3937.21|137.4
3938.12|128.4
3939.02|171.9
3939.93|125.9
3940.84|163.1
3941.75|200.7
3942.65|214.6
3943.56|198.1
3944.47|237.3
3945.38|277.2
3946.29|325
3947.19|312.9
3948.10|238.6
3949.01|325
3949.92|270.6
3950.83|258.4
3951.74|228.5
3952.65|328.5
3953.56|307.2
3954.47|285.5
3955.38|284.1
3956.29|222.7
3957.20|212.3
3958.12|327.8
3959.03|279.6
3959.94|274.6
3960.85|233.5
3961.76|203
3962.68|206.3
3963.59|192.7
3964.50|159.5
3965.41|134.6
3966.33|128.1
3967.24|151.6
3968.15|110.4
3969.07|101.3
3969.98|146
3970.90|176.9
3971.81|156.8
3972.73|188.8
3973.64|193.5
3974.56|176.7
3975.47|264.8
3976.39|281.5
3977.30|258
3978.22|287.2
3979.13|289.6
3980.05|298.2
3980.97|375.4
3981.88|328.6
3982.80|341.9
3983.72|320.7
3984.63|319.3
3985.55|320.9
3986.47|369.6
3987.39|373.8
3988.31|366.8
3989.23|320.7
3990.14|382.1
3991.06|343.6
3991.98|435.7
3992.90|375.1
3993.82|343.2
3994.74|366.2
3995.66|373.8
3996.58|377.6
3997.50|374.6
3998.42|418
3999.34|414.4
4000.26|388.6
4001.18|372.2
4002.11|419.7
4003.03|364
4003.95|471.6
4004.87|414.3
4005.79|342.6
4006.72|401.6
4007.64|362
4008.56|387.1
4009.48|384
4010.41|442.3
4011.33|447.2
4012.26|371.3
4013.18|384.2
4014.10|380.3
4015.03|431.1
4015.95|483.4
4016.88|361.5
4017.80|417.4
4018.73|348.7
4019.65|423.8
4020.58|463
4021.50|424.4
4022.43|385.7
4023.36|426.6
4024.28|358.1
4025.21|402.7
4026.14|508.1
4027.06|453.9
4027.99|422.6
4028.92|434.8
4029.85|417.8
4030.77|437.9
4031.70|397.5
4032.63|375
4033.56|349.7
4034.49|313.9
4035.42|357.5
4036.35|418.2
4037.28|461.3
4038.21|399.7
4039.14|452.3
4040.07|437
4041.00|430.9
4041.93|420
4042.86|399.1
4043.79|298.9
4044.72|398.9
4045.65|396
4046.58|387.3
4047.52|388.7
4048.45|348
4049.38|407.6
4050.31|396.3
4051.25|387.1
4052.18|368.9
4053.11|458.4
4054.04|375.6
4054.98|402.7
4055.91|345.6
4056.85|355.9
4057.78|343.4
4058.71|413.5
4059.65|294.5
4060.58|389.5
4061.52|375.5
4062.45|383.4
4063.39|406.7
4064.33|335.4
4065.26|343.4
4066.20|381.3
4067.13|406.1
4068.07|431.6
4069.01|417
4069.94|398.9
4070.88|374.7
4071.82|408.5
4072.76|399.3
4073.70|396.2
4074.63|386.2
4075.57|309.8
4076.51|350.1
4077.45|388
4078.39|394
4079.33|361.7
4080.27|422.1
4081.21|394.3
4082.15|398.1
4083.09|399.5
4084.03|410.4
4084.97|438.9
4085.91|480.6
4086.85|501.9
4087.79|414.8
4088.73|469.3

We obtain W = 1.90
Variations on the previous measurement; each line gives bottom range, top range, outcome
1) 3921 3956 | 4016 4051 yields 2.04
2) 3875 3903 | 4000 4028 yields 1.88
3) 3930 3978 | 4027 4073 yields 2.04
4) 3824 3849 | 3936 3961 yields 1.45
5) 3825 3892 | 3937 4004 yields 1.44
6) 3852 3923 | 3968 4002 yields 1.39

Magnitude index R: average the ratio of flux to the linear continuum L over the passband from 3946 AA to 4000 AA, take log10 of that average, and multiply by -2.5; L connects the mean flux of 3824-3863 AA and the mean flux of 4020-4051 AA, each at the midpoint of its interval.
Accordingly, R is 0.201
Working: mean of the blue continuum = 188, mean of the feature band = 280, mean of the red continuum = 405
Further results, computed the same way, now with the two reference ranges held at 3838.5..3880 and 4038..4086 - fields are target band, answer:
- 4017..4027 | -0.173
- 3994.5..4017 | -0.170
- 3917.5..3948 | 0.381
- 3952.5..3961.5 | 0.097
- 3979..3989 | -0.054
